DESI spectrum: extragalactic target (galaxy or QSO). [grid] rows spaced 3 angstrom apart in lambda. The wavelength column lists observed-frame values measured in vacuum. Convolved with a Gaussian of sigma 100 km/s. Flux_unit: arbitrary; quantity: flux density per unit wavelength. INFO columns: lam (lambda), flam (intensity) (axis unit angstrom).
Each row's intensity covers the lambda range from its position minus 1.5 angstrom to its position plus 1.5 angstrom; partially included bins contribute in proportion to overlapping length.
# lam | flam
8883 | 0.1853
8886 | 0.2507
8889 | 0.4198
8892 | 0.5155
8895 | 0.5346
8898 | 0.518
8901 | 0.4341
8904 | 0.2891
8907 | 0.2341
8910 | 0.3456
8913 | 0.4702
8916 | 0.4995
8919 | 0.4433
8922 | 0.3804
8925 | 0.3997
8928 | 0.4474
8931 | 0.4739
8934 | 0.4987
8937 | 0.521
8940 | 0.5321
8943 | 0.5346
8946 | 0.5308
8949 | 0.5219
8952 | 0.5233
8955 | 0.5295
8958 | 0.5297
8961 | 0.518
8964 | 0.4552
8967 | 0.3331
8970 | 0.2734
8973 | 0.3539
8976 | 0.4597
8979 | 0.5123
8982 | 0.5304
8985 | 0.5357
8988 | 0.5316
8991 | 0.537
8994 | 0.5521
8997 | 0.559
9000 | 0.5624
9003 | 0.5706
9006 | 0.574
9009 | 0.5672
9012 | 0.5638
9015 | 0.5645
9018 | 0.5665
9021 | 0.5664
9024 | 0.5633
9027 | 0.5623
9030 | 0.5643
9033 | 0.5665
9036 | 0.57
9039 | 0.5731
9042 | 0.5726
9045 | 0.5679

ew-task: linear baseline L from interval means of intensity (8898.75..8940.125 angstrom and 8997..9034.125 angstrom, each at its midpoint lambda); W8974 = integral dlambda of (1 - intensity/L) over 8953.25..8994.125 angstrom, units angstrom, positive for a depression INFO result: 2.6 angstrom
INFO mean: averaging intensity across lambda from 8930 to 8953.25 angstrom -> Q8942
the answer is 0.518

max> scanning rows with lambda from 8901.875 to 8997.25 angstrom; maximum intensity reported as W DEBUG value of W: 0.559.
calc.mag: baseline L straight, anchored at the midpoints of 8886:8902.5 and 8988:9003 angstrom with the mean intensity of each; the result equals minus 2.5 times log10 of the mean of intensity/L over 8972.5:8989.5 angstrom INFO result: 0.09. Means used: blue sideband 0.463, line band 0.495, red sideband 0.552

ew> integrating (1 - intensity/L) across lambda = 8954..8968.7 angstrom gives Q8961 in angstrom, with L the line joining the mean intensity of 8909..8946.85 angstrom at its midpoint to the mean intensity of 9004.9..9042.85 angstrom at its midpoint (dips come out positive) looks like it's 1.0 angstrom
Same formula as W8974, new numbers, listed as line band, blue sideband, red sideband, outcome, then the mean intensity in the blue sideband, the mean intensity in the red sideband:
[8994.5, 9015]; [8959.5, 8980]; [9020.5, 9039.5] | -2.61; 0.413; 0.566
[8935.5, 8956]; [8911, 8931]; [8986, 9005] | -2.16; 0.44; 0.552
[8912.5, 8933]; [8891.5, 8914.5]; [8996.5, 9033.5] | -0.24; 0.413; 0.566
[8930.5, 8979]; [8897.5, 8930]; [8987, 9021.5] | -0.50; 0.403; 0.56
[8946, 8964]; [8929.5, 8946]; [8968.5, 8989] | -1.11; 0.514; 0.455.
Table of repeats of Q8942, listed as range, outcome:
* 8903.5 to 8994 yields 0.462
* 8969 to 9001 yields 0.494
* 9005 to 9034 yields 0.566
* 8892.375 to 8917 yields 0.419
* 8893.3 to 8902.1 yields 0.499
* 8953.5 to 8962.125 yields 0.526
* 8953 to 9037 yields 0.52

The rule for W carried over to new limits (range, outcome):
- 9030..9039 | 0.5731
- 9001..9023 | 0.574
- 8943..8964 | 0.5346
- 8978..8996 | 0.5521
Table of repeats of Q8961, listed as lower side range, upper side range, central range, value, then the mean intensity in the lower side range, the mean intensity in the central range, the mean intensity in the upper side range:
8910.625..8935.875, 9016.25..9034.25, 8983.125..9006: -0.9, 0.449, 0.551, 0.565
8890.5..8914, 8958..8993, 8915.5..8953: -4.0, 0.417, 0.484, 0.463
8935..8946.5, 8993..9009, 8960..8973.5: 4.0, 0.528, 0.384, 0.564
